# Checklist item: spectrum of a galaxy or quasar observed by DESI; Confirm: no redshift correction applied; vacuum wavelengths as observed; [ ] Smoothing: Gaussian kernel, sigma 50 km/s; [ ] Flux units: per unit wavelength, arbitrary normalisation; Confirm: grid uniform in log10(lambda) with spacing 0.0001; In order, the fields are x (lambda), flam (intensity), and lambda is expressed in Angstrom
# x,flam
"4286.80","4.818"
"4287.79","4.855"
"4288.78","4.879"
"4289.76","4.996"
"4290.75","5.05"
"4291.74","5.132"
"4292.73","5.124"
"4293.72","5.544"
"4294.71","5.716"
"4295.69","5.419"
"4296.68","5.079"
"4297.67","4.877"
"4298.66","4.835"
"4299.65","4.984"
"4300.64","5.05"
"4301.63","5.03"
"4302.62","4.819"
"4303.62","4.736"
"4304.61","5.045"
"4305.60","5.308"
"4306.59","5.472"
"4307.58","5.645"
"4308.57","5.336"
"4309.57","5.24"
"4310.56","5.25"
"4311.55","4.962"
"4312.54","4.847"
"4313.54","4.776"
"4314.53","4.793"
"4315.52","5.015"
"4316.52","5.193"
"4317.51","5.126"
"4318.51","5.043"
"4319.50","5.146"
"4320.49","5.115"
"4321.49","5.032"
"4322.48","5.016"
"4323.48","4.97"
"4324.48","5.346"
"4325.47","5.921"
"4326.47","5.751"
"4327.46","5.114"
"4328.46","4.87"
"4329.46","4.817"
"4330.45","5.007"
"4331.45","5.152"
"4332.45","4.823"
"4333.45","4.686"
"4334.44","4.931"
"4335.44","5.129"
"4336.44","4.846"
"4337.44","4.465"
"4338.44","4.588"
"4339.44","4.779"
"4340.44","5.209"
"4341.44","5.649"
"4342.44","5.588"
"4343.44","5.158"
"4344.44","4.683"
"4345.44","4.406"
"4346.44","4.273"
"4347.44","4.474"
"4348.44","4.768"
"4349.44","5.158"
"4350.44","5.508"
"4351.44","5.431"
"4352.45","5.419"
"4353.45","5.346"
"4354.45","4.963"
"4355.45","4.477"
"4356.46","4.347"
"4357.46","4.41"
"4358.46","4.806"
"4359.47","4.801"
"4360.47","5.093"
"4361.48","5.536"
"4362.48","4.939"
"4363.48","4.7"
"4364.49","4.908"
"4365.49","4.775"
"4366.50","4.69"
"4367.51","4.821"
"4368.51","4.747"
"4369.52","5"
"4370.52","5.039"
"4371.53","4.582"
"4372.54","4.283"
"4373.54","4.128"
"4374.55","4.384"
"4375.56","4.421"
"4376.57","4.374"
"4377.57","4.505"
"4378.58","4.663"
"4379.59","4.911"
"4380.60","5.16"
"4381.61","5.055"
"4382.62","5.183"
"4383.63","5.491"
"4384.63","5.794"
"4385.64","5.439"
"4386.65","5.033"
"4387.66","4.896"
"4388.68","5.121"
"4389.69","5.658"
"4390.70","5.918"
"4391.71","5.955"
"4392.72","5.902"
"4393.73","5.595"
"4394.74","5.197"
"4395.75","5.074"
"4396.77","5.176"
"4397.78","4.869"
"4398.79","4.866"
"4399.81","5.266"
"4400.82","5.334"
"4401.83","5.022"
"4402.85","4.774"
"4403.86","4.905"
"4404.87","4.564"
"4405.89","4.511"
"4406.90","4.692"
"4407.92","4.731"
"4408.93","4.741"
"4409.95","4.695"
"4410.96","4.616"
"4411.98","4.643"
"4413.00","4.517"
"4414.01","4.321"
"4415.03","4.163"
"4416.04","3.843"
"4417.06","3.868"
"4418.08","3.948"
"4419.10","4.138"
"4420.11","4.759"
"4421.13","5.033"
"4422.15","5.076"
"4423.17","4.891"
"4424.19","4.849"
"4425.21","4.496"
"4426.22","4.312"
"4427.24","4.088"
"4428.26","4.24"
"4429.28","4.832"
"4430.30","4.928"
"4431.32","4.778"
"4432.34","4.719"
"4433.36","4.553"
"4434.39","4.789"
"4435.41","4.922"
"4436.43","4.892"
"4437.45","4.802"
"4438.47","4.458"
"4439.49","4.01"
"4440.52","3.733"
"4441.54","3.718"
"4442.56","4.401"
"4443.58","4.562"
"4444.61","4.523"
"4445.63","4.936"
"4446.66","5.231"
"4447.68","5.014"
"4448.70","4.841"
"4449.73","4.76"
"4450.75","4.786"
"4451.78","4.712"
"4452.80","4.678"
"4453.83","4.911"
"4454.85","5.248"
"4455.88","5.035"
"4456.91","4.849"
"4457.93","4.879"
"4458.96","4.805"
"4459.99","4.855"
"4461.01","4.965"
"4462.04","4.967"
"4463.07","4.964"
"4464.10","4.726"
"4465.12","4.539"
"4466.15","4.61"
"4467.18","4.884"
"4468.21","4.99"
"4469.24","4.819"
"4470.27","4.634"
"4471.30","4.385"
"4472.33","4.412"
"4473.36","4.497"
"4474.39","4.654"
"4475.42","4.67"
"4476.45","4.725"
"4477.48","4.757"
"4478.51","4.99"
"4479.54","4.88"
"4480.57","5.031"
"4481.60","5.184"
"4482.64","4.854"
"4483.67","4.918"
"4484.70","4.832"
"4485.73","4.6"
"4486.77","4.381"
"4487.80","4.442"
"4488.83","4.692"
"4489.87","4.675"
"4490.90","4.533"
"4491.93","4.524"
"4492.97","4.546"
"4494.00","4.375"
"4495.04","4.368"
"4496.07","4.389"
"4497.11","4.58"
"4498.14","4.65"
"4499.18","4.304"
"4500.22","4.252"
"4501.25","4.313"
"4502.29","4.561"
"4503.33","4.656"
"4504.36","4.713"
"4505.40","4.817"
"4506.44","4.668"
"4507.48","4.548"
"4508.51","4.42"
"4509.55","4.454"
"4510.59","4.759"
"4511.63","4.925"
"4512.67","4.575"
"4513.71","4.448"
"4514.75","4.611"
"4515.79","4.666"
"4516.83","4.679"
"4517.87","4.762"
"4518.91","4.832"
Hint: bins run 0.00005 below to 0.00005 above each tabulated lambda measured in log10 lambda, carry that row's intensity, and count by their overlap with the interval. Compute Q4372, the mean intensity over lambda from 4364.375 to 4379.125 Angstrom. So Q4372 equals 4.61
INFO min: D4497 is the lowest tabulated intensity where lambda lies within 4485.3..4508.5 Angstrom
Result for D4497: 4.252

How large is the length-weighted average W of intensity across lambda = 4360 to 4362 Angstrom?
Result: 5.31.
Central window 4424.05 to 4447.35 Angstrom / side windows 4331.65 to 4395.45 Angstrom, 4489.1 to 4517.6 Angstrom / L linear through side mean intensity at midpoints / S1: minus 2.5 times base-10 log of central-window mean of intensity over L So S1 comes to 0.05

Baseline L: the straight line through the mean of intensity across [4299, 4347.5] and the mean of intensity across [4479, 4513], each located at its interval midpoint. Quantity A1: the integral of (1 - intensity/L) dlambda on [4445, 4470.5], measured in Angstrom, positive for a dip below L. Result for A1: -0.8 Angstrom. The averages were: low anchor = 5.04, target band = 4.87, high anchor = 4.62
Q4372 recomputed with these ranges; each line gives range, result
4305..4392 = 5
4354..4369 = 4.8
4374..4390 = 4.99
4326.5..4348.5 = 4.9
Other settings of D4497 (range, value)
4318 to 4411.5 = 4.128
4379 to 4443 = 3.718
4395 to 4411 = 4.511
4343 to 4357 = 4.273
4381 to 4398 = 4.869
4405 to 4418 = 3.843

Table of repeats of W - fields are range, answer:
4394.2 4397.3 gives 5.15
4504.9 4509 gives 4.62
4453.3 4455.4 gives 5.07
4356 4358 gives 4.4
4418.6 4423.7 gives 4.78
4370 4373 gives 4.64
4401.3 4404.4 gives 4.91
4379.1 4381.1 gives 5.03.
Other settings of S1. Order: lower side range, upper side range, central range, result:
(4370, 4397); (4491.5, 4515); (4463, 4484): -0.021 mag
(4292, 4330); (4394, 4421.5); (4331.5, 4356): 0.008 mag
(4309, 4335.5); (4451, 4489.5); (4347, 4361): 0.018 mag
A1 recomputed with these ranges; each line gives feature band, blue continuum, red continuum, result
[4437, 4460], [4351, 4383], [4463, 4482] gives 0.39 Angstrom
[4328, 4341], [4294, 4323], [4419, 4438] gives 0.37 Angstrom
